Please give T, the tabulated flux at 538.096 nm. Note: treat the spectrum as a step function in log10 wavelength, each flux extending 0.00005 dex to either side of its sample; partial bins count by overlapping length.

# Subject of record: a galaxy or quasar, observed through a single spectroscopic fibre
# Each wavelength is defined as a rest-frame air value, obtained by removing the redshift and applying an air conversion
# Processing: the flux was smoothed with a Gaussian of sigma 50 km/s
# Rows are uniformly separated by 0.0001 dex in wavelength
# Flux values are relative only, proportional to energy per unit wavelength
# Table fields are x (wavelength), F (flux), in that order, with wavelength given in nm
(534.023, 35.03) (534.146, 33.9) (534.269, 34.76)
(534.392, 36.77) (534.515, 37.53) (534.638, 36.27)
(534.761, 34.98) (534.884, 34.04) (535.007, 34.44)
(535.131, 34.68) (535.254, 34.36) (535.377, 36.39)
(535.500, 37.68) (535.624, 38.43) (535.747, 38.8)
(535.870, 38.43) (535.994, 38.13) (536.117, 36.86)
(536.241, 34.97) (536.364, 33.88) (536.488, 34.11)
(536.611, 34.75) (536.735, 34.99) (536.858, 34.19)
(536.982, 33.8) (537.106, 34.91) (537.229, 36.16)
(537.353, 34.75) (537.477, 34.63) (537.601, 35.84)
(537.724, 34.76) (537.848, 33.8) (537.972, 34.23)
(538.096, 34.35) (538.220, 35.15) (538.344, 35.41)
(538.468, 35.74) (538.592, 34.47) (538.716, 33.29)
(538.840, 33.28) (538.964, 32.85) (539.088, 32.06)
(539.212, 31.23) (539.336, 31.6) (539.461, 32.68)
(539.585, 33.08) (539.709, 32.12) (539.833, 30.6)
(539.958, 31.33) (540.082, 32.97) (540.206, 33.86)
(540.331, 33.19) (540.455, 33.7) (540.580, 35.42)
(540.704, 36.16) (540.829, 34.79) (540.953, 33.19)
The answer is 34.35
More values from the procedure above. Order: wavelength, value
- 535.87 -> 38.43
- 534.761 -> 34.98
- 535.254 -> 34.36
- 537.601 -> 35.84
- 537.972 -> 34.23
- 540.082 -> 32.97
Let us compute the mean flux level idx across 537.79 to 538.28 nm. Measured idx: 34.4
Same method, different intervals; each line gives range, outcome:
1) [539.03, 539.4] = 31.6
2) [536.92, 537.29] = 35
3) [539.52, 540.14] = 32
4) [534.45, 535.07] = 35.4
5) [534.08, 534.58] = 35.7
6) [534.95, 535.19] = 34.4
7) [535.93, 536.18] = 37.4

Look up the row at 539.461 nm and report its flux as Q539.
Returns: 32.68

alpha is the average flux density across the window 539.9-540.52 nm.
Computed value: 33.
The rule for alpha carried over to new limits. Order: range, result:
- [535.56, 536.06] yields 38.4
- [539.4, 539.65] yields 32.9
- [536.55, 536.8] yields 34.9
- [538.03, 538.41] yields 34.9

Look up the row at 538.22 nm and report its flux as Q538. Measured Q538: 35.15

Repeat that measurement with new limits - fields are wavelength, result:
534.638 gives 36.27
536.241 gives 34.97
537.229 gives 36.16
